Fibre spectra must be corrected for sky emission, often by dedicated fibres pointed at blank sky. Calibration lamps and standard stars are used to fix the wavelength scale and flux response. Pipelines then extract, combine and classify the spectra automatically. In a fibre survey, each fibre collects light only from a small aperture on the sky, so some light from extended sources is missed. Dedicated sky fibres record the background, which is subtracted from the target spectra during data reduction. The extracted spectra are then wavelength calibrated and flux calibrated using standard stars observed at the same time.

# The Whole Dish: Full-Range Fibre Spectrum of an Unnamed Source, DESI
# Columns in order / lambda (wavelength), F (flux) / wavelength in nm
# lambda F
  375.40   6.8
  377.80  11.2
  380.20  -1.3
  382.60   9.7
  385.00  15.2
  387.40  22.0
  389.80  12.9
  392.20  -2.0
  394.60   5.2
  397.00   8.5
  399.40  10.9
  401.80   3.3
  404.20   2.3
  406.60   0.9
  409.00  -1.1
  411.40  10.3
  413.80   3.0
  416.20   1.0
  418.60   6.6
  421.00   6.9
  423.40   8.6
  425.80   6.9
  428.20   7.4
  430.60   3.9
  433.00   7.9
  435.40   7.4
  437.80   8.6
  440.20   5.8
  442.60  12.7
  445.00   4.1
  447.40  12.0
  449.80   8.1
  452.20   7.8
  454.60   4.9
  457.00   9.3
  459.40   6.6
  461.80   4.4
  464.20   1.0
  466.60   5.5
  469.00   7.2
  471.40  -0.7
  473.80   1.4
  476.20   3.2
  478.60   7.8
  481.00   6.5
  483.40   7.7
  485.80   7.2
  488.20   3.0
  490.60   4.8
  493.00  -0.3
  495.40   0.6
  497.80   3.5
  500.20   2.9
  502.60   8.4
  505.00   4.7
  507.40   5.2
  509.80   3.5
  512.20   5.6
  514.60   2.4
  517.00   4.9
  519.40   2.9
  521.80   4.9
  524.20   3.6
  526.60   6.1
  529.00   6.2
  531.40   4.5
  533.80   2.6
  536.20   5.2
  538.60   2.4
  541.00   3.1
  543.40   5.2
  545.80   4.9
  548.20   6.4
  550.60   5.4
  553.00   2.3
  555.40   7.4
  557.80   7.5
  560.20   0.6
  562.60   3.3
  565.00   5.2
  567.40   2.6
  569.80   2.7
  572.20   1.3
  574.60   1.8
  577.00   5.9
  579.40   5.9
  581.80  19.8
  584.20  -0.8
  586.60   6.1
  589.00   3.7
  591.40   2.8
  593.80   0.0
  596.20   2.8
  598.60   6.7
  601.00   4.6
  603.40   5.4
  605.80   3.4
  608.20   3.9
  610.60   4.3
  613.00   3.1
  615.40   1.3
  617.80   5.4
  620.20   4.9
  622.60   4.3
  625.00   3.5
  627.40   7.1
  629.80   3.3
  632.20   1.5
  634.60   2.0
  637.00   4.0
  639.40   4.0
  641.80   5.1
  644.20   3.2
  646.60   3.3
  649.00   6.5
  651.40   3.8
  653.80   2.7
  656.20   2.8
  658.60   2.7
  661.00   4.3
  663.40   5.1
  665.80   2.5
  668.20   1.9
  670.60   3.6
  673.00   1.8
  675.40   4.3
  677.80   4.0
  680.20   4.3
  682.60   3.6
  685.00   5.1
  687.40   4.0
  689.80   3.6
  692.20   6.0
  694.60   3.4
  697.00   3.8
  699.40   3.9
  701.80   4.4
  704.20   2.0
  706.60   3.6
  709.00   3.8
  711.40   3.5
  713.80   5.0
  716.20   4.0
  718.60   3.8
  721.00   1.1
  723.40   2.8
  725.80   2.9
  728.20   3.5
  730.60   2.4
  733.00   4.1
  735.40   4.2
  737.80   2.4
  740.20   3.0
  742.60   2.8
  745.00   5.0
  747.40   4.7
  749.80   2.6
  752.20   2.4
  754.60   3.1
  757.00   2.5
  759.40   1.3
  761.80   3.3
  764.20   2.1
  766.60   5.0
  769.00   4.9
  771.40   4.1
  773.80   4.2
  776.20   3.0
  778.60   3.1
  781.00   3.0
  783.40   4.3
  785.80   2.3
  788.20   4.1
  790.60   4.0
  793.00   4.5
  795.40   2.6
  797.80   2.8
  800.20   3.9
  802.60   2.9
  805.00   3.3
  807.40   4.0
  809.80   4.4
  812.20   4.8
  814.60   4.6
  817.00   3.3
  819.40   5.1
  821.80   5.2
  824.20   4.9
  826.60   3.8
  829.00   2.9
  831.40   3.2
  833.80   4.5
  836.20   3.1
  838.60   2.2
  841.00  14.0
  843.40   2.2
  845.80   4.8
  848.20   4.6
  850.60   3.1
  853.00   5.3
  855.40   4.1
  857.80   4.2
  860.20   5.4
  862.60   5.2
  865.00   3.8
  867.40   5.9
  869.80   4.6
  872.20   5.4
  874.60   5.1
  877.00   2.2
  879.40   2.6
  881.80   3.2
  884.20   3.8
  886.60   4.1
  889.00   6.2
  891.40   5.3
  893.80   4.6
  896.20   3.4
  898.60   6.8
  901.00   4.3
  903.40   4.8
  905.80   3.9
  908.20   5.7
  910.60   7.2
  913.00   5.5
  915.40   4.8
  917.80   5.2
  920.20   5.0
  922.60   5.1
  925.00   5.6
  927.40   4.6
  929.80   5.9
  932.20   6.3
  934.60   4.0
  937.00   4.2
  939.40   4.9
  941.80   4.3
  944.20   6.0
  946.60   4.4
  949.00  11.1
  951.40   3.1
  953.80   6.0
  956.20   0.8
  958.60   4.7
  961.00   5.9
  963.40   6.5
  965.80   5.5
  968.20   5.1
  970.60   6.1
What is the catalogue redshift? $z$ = 1.26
